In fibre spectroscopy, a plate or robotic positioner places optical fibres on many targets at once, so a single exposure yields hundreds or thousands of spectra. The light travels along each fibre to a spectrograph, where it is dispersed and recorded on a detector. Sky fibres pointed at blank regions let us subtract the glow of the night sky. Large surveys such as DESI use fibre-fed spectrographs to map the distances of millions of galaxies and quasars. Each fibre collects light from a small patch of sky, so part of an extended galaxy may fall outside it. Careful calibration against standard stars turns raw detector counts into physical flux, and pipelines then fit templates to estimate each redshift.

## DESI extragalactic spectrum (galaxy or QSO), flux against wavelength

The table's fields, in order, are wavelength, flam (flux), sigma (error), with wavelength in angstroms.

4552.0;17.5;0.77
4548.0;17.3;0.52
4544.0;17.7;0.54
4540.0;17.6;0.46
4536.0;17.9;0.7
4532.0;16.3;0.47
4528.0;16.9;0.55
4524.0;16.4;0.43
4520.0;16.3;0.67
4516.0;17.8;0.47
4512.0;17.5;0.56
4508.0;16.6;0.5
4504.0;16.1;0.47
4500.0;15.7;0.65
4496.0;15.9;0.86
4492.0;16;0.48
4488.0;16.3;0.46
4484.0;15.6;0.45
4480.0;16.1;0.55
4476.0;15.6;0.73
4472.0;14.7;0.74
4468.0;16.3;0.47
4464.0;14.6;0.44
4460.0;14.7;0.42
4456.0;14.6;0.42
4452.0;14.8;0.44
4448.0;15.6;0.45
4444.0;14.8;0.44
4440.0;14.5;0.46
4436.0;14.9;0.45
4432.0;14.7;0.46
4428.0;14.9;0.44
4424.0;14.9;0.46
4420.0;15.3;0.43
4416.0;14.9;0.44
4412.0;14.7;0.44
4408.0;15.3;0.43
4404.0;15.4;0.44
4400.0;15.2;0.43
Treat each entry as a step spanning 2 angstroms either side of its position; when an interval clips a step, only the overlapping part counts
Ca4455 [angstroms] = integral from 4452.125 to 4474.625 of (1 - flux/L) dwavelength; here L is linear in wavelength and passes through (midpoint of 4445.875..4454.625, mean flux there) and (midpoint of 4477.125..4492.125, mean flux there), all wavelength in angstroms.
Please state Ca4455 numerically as 0.70 angstroms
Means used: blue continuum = 15.2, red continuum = 16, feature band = 15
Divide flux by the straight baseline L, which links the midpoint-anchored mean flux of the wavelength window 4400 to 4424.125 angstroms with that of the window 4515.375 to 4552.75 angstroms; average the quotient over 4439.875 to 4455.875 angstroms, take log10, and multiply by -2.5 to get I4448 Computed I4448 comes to 0.05 mag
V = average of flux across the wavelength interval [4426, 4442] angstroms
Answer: 14.8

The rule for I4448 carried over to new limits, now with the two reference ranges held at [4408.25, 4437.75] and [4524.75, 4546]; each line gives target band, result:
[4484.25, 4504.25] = 0.03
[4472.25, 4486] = 0.03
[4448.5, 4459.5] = 0.05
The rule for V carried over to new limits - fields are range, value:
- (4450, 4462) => 14.7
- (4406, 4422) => 15.1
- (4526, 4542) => 17.2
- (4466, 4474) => 15.5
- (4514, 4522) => 17.1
